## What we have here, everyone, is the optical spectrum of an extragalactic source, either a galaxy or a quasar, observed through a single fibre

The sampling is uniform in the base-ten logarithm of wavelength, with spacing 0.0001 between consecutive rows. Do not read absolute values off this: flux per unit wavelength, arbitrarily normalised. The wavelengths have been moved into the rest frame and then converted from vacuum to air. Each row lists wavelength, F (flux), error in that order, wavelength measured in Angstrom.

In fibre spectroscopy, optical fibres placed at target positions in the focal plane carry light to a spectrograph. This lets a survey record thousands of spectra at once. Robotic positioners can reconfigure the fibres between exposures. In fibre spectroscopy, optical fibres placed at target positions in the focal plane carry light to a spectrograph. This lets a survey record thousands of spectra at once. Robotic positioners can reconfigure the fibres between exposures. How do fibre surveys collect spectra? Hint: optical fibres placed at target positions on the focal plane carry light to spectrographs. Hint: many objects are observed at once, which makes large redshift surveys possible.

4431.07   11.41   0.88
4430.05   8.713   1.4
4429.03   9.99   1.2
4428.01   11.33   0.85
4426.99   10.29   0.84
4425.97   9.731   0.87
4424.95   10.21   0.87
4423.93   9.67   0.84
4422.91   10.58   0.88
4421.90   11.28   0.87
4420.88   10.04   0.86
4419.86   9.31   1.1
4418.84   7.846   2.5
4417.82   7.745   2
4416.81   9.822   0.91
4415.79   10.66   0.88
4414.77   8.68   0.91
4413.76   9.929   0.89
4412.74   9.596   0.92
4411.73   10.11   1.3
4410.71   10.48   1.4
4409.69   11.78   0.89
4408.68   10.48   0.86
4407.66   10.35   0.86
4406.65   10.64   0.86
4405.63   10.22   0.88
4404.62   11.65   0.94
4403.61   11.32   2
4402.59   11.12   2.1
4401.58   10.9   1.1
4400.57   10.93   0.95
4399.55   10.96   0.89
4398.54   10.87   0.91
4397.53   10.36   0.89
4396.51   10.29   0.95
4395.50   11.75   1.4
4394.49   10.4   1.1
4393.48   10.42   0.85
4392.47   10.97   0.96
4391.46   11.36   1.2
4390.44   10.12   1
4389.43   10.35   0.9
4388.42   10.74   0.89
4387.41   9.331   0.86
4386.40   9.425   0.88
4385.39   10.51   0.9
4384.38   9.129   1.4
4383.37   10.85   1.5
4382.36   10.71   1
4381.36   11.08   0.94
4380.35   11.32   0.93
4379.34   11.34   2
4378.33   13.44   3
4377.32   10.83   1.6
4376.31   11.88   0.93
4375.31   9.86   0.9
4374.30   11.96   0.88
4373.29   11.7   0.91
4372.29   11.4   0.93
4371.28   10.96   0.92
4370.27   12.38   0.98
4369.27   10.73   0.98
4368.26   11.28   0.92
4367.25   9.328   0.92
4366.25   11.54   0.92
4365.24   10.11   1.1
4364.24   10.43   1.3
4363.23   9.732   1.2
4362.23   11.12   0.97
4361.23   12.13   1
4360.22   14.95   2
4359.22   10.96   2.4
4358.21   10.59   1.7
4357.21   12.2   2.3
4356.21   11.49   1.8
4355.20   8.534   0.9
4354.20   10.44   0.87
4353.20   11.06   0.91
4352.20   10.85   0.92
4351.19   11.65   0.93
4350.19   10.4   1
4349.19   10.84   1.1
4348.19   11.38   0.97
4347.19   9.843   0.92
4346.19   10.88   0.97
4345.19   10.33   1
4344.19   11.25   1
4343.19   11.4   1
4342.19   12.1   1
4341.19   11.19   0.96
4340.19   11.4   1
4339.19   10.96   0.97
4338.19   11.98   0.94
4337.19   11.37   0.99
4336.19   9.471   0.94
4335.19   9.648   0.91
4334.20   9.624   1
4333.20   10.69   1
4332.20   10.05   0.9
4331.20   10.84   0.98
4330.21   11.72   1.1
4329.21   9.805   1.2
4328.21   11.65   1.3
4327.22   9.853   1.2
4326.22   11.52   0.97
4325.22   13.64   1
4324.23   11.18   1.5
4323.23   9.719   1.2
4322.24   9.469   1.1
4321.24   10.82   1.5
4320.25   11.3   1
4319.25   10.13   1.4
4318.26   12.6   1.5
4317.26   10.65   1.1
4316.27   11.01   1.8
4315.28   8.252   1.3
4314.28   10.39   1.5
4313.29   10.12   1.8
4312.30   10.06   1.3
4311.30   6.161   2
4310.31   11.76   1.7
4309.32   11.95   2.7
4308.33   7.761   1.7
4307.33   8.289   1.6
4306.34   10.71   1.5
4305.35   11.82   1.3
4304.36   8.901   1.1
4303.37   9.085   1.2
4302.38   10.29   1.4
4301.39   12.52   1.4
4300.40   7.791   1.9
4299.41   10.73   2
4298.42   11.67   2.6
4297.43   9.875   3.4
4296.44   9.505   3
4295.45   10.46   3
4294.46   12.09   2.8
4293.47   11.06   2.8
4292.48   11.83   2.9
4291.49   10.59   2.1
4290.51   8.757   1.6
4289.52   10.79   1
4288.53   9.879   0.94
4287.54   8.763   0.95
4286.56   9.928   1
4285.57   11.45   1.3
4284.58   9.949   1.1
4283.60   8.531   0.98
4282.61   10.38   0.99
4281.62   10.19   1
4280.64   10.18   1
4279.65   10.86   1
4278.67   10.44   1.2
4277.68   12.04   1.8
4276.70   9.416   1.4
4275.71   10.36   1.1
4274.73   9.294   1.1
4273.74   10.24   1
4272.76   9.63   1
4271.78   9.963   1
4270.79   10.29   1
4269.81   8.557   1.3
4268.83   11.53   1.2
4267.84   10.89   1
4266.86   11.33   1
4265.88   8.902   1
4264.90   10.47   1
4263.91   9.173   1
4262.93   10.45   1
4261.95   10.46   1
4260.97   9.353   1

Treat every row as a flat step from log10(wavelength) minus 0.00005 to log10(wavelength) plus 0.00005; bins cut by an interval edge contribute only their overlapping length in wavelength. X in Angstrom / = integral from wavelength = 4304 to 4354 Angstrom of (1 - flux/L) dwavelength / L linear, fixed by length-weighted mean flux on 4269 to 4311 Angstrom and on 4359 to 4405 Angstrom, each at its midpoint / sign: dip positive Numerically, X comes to -0.4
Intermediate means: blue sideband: 10.2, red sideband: 11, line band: 10.6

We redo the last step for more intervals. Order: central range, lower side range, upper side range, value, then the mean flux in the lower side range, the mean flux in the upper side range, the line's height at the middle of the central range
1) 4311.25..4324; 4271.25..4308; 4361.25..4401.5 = 0.2 Angstrom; 10.2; 10.8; 10.4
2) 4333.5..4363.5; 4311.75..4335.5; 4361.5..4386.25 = -0.6 Angstrom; 10.6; 11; 10.8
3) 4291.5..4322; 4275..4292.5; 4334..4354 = 0.4 Angstrom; 10.2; 10.9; 10.5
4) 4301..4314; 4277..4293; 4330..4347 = 0.7 Angstrom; 10.3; 10.8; 10.5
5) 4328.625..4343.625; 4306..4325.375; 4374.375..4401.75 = -0.6 Angstrom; 10.2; 10.8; 10.4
